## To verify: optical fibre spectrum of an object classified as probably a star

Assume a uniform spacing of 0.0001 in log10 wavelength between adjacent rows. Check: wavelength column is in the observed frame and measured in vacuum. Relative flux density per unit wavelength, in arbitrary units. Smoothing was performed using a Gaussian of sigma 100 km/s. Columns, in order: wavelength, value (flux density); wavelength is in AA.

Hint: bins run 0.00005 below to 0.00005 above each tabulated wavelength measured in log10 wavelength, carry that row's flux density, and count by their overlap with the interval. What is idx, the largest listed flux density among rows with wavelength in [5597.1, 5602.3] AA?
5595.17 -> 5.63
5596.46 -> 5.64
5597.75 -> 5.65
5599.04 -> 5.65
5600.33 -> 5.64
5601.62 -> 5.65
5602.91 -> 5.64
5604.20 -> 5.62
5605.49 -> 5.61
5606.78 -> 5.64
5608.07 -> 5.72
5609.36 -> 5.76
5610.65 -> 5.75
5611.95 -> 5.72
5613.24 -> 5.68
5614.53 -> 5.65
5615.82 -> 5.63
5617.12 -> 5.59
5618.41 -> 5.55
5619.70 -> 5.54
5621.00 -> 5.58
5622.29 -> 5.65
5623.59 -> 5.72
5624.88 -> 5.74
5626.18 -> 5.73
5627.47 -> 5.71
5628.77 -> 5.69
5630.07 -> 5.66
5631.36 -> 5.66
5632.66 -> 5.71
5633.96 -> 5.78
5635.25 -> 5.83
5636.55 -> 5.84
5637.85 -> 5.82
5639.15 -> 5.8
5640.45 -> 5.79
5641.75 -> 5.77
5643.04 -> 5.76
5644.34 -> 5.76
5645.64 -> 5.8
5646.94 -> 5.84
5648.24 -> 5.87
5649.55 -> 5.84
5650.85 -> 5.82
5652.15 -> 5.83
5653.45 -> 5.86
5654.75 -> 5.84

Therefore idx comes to 5.65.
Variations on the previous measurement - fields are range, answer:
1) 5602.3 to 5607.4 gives 5.64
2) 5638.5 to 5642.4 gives 5.8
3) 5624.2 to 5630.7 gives 5.74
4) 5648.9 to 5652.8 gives 5.84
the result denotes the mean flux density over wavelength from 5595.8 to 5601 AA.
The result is 5.64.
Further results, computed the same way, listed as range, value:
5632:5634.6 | 5.73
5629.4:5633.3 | 5.68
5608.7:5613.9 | 5.73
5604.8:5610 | 5.69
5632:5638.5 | 5.79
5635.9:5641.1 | 5.8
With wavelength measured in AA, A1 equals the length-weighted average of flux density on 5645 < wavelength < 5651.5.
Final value 5.83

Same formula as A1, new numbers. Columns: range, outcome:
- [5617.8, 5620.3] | 5.55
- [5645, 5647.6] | 5.82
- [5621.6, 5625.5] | 5.71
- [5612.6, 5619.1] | 5.62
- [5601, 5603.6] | 5.65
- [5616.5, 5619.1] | 5.59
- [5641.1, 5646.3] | 5.78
